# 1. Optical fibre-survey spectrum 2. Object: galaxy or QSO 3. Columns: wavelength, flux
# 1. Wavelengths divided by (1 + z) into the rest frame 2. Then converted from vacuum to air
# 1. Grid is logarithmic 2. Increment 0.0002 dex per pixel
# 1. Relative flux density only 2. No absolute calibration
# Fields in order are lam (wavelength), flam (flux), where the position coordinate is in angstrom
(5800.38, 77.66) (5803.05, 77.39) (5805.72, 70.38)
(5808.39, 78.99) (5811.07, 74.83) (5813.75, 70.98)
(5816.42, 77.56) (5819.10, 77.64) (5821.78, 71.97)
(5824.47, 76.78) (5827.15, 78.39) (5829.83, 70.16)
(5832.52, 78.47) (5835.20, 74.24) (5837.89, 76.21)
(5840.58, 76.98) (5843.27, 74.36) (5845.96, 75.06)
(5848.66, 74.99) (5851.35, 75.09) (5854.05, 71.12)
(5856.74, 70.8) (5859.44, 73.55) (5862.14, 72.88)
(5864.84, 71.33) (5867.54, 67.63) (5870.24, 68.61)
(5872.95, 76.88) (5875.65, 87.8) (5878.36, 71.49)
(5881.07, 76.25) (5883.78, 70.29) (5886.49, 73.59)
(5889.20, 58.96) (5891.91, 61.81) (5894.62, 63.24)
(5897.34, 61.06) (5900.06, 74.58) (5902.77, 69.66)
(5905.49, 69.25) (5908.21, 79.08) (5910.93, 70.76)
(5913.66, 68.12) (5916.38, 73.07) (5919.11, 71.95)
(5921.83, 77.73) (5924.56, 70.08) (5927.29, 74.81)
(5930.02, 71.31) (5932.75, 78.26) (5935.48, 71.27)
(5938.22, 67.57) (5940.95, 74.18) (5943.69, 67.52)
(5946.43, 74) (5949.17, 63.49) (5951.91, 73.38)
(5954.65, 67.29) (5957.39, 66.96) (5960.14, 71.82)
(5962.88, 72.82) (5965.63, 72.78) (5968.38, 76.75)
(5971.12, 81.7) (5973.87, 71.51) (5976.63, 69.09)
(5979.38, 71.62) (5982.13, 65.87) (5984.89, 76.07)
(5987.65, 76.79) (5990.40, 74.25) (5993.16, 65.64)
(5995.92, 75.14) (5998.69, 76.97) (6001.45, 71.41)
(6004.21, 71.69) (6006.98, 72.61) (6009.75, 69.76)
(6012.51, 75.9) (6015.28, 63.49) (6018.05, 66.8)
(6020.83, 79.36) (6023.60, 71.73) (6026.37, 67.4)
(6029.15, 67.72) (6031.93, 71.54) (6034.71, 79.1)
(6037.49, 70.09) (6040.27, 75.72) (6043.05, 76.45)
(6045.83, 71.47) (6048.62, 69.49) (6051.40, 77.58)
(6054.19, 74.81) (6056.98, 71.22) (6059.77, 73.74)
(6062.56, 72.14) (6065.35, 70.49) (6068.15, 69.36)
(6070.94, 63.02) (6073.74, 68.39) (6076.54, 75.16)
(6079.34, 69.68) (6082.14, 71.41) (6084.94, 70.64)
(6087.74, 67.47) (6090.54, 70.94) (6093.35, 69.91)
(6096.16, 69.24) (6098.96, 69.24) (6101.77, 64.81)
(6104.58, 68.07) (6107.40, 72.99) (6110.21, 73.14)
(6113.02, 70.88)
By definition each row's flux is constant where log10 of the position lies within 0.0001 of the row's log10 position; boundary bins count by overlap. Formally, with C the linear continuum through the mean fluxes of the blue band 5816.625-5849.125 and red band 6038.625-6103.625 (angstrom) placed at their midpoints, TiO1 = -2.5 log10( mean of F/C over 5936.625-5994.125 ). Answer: 0.022 mag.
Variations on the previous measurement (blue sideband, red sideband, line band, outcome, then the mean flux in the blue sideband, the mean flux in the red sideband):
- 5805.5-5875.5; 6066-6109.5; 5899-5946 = 0.01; 74.4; 69.4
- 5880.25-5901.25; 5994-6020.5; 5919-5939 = -0.07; 67.2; 71.7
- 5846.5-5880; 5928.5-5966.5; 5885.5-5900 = 0.13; 73.6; 70.9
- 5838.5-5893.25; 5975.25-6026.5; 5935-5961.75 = 0.04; 72.5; 71.8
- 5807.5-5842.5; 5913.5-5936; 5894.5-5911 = 0.06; 75.6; 73.3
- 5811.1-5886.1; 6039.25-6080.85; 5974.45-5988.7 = 0.02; 74.3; 71.9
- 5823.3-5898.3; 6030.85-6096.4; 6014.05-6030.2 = 0.04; 72.5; 71.7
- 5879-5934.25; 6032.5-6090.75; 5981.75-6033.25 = 0.00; 70.7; 71.8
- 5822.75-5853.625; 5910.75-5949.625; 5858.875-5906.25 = 0.05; 75.3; 71.8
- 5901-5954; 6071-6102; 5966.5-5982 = -0.03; 71.8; 69.6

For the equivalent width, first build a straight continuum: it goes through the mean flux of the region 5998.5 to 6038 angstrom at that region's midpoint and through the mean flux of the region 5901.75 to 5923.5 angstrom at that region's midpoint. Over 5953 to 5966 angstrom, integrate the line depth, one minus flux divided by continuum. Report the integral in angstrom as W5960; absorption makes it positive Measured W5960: 0.3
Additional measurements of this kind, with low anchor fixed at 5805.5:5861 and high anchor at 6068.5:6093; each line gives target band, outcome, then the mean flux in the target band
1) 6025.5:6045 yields -0.6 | 72.7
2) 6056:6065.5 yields -0.3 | 72.1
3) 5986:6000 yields -0.5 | 73.8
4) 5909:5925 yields 0.2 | 72.3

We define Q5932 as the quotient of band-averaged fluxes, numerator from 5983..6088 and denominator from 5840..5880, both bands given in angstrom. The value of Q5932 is 1.0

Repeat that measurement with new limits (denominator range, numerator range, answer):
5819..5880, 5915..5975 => 0.97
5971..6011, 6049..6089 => 0.98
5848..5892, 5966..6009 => 1.01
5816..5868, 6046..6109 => 0.95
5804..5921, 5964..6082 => 0.99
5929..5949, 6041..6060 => 1.03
